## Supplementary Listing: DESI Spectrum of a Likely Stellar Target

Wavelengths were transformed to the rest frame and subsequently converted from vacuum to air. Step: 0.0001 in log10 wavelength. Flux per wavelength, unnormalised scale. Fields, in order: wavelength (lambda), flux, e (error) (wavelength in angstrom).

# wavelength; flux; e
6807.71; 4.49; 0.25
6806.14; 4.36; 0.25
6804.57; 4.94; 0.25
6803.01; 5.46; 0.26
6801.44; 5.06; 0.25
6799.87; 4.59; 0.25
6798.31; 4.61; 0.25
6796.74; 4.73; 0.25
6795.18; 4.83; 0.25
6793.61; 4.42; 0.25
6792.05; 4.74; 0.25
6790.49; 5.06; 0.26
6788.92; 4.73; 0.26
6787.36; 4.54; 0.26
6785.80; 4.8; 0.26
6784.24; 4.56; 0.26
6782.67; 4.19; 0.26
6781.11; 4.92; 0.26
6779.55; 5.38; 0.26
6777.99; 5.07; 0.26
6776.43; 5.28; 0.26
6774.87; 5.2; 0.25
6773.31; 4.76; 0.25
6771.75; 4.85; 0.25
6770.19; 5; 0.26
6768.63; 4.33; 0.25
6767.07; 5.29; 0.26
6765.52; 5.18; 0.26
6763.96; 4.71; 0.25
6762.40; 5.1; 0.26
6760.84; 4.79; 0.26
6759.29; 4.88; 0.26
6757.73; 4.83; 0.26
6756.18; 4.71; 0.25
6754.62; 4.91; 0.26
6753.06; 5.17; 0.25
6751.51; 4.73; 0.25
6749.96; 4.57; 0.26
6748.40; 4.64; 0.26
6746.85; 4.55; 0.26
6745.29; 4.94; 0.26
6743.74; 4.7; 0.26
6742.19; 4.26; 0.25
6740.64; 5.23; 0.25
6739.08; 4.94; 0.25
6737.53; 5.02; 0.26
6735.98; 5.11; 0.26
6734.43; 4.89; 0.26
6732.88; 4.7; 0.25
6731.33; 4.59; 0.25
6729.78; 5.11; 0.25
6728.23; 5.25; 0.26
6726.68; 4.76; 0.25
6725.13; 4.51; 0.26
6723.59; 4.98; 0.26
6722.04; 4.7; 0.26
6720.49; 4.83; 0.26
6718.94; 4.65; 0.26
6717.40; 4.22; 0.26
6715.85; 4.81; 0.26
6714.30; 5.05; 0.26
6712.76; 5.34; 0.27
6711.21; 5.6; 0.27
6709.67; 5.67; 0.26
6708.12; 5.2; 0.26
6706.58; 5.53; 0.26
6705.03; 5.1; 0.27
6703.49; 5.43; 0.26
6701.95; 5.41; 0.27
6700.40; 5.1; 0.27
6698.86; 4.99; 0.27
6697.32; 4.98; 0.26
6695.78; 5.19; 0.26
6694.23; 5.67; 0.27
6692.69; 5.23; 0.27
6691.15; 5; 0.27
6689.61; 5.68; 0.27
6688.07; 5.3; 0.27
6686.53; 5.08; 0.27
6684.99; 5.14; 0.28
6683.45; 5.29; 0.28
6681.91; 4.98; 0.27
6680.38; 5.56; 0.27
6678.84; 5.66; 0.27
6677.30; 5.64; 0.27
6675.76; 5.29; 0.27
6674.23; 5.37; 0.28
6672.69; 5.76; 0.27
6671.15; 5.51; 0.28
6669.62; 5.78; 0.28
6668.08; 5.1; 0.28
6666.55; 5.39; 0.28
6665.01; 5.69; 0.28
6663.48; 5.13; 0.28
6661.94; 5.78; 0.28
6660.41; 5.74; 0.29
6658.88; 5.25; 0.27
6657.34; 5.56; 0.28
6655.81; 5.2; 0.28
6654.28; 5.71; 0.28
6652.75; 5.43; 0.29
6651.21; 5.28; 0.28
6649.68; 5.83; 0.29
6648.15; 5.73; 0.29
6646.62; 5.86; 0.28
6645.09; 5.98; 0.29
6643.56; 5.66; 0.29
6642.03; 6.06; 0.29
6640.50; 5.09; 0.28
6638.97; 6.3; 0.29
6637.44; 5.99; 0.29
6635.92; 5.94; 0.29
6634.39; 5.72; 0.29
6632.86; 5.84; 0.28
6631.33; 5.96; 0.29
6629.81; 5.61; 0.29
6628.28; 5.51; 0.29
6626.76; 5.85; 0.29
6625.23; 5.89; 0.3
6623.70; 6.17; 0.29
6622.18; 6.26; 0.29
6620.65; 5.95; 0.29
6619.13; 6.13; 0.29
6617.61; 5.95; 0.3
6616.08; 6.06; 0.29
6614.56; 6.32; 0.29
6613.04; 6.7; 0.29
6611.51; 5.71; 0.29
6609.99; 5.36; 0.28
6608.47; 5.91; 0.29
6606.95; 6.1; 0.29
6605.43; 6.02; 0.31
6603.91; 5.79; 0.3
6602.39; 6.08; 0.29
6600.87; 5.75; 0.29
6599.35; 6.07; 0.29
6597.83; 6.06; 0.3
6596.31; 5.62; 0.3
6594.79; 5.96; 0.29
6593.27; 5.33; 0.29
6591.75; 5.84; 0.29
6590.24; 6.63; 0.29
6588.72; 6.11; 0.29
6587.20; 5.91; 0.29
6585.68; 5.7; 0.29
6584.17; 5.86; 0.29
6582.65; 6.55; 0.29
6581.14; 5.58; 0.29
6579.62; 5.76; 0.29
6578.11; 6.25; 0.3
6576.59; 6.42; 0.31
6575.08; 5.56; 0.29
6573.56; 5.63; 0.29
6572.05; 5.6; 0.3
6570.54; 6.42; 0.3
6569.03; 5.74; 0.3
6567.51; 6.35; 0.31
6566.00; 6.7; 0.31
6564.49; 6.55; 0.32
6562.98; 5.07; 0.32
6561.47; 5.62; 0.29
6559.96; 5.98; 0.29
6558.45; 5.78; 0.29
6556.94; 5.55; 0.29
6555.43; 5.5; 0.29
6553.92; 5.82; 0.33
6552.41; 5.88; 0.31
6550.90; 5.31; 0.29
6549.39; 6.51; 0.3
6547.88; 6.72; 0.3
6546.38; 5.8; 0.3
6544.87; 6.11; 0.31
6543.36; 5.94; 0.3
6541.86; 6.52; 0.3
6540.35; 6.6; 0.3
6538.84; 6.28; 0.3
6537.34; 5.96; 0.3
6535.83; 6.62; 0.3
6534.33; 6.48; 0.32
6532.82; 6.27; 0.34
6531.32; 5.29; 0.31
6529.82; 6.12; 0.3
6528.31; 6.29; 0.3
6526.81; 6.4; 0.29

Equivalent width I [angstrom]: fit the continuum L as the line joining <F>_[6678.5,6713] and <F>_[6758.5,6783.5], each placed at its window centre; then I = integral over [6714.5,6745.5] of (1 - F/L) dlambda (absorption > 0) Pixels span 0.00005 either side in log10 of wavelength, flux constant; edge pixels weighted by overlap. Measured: 1.9 angstrom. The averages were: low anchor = 5.31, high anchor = 4.93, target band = 4.81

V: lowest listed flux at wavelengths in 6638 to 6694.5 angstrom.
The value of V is 4.98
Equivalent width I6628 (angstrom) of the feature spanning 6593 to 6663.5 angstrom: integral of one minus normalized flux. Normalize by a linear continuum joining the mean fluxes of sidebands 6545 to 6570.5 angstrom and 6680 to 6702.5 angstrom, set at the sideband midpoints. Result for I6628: -3.2 angstrom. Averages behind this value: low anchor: 5.95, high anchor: 5.23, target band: 5.82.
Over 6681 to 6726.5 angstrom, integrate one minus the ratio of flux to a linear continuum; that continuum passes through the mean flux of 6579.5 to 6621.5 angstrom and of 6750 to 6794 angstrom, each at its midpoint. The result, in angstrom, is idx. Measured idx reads 1.53 angstrom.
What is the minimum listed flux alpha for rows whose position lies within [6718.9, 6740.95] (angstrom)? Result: 4.51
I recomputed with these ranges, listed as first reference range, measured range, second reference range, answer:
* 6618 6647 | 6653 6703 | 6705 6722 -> 0.4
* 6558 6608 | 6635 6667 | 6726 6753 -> -1.1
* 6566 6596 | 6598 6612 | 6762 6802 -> -0.1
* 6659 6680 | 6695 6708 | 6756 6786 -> 0.3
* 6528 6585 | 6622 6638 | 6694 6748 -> -0.9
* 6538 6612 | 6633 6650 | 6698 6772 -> -0.9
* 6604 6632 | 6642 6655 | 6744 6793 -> 0.1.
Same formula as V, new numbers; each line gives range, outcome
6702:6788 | 4.19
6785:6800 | 4.42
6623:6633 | 5.51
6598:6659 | 5.09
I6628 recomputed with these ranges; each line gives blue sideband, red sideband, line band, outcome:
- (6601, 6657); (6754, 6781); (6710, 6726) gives 1.18 angstrom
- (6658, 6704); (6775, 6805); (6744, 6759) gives 0.73 angstrom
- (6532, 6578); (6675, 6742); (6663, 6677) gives -0.29 angstrom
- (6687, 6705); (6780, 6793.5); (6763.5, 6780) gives -0.73 angstrom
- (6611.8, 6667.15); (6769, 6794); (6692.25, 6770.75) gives 3.27 angstrom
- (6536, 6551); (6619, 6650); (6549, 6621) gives 1.51 angstrom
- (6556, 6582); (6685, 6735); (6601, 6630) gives -1.69 angstrom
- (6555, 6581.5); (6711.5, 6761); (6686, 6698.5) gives -0.36 angstrom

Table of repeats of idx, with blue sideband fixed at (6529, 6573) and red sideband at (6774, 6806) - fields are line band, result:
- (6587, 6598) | -0.18 angstrom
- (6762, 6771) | 0.06 angstrom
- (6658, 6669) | 0.06 angstrom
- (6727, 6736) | 0.38 angstrom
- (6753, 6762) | 0.25 angstrom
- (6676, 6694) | 0.12 angstrom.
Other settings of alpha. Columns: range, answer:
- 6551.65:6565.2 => 5.07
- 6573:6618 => 5.33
